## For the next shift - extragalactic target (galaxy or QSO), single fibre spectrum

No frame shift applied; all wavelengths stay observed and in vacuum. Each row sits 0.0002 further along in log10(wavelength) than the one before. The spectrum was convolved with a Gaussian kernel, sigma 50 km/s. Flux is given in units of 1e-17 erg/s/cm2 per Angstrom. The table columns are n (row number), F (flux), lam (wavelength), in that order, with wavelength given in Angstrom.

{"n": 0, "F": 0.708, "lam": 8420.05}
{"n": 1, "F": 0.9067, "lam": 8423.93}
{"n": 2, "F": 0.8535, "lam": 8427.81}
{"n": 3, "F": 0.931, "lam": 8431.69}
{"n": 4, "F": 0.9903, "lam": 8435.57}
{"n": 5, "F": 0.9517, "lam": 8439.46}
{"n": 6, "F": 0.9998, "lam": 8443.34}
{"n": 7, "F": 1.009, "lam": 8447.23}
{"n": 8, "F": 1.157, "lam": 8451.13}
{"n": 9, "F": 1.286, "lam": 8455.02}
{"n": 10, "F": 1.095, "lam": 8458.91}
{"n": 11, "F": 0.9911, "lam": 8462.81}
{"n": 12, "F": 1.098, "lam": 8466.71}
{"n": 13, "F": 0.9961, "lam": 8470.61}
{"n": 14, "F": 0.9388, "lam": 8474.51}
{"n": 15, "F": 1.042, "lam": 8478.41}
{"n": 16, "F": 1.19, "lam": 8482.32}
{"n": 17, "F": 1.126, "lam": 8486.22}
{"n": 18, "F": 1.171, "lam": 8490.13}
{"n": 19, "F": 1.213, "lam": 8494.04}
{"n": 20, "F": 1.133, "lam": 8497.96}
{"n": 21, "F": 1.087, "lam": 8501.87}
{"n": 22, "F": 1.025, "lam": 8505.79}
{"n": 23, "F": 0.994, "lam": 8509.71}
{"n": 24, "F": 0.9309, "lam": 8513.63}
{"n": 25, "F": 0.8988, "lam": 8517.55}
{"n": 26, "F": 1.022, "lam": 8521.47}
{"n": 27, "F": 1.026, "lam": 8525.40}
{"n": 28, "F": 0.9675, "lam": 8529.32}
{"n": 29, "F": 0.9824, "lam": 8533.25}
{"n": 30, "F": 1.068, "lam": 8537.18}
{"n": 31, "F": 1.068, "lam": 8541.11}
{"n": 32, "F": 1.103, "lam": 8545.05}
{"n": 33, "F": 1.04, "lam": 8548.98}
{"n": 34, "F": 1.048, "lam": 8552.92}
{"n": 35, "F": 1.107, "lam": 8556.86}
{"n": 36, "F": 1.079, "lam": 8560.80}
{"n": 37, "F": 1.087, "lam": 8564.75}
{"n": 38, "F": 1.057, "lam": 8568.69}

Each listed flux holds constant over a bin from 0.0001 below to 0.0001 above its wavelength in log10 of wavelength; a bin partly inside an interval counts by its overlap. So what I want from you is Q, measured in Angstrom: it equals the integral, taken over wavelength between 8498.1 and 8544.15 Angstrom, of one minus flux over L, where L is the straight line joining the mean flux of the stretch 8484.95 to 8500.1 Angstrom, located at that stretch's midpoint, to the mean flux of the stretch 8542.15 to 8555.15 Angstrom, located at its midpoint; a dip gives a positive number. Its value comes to 4.1 Angstrom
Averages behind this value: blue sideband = 1.16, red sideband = 1.06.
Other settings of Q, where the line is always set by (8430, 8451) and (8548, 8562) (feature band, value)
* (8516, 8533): 1.1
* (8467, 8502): -2.7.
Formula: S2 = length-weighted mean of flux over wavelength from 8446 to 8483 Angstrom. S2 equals 1.08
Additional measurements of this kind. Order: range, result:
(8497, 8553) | 1.02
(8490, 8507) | 1.12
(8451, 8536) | 1.06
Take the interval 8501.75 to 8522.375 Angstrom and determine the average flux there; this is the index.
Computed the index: 0.983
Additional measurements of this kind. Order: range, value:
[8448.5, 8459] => 1.18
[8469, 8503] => 1.1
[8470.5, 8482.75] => 1.03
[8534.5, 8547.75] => 1.07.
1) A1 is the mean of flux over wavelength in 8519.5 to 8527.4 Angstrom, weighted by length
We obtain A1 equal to 1.02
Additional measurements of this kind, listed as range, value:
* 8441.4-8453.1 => 1.06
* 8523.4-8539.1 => 1.01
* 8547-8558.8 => 1.07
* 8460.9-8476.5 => 1.01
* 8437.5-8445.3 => 0.976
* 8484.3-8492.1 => 1.15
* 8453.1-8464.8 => 1.12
